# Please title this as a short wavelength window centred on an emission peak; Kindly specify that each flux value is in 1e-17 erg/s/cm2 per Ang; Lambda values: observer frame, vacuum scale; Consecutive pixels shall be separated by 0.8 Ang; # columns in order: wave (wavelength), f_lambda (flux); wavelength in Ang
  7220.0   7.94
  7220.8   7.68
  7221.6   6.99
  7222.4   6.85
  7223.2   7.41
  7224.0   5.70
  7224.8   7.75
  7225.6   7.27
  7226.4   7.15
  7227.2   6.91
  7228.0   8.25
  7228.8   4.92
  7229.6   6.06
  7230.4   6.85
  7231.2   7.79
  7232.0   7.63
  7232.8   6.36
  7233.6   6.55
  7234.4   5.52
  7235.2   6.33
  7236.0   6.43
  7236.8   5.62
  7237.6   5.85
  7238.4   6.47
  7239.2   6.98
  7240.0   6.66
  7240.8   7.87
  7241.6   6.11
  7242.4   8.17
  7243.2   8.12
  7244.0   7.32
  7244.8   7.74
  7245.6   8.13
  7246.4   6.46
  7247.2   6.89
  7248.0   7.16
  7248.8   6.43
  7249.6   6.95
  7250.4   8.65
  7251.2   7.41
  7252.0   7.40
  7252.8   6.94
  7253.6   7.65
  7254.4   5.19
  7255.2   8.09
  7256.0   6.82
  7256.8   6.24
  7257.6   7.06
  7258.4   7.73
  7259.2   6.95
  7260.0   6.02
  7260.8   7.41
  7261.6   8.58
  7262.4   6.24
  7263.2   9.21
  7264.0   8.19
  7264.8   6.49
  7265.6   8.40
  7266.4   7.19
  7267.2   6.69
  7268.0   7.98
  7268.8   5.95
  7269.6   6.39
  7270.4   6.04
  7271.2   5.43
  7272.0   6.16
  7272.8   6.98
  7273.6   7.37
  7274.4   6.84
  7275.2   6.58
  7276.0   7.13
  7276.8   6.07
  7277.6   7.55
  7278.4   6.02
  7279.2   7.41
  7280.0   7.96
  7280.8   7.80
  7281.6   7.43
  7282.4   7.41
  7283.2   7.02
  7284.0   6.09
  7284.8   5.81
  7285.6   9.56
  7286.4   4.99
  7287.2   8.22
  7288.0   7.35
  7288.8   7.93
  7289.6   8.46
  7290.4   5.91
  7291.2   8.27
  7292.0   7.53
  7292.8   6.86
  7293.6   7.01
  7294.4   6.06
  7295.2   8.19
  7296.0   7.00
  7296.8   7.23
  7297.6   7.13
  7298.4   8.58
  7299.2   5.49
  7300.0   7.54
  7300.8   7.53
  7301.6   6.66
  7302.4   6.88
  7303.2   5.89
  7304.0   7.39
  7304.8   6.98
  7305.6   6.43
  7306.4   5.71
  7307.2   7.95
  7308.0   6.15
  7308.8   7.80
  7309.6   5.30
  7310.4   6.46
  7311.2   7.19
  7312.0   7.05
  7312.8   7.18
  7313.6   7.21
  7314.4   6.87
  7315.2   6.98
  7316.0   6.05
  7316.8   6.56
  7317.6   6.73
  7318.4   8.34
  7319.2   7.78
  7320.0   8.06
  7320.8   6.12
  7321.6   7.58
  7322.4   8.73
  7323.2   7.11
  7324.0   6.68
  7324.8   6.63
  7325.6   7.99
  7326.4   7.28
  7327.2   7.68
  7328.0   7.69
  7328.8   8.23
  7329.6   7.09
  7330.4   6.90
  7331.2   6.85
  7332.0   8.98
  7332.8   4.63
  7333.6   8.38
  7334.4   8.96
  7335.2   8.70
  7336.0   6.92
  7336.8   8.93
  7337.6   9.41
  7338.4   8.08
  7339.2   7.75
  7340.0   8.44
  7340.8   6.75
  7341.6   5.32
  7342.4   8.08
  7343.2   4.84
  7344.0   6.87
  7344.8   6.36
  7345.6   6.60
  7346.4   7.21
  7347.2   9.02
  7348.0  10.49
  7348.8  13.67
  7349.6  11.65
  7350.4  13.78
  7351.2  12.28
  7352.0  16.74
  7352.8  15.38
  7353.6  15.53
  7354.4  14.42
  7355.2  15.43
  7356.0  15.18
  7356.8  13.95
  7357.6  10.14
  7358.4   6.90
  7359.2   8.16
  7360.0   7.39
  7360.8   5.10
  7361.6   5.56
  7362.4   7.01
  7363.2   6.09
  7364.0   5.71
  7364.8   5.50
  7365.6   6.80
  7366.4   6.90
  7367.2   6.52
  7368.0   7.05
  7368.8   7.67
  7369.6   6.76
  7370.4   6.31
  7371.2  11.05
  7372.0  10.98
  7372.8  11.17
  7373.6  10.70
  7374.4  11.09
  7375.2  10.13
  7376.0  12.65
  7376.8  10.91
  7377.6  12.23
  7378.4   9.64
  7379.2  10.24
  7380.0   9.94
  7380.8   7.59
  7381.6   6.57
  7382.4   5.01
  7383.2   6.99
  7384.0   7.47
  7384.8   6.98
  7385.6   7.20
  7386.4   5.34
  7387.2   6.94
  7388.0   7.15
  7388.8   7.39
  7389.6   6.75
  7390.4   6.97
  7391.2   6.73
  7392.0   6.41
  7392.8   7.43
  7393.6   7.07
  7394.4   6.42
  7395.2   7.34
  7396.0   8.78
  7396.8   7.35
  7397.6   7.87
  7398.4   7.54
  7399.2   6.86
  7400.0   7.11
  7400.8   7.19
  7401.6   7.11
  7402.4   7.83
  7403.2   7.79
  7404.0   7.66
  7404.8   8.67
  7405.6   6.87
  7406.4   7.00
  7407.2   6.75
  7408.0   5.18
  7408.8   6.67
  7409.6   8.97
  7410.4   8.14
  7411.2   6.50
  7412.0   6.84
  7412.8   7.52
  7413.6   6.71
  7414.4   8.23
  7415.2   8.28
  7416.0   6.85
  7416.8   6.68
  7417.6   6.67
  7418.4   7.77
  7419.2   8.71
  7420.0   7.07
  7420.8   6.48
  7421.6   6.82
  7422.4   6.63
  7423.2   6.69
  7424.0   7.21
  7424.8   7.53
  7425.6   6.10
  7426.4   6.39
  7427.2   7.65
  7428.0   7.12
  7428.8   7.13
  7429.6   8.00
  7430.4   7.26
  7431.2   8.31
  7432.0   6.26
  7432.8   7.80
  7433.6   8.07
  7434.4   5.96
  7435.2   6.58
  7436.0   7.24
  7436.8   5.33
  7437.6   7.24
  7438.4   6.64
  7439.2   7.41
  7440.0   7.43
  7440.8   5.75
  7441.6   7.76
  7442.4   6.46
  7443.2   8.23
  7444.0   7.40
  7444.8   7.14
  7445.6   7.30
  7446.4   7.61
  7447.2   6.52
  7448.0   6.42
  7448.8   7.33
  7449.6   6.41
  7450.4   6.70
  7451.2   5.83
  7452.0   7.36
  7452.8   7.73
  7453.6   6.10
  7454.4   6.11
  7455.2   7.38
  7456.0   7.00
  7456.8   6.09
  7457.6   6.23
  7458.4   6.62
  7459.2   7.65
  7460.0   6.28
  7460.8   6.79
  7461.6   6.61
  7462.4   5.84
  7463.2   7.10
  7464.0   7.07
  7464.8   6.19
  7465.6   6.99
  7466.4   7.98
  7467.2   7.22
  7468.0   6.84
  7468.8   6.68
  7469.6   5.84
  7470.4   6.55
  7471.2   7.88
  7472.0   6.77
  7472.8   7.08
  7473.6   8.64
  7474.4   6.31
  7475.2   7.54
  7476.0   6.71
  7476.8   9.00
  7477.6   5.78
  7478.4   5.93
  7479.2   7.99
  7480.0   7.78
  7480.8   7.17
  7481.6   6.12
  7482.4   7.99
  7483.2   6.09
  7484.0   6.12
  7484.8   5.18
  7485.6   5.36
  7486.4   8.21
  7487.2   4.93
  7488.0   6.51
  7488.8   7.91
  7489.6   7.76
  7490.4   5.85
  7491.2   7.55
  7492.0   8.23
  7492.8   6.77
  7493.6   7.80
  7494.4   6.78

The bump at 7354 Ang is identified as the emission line H-alpha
